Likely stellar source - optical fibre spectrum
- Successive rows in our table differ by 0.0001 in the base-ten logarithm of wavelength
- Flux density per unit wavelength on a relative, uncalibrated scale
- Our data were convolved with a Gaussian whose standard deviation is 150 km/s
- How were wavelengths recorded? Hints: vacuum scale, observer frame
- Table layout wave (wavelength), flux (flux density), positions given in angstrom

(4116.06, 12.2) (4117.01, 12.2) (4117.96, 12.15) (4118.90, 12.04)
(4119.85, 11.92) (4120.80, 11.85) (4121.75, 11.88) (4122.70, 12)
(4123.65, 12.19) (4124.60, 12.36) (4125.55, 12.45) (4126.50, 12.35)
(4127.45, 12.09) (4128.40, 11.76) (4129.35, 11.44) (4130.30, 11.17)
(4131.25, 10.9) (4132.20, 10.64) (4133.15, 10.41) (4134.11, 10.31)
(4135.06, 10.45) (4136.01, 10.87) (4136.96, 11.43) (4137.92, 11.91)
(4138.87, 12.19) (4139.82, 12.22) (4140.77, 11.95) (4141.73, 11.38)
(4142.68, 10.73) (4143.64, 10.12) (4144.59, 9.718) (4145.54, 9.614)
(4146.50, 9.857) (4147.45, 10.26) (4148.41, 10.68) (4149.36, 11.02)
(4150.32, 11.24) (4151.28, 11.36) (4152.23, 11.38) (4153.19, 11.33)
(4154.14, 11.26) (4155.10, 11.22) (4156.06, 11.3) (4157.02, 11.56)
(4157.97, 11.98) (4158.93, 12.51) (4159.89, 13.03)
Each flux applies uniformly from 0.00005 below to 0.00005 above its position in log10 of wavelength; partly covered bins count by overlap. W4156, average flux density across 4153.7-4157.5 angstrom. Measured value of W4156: 11.3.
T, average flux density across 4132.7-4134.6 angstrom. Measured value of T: 10.3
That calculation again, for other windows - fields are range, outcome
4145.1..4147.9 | 9.91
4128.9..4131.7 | 11.2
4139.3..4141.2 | 12.1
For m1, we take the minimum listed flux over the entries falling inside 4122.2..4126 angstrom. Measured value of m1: 12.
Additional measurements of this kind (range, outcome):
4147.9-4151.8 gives 10.68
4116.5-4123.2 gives 11.85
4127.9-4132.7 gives 10.64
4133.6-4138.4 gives 10.31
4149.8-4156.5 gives 11.22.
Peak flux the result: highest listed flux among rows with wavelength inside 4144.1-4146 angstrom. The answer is 9.718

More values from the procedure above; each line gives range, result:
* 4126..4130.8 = 12.35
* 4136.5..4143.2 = 12.22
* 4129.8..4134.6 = 11.17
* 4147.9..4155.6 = 11.38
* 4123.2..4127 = 12.45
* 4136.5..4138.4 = 11.91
